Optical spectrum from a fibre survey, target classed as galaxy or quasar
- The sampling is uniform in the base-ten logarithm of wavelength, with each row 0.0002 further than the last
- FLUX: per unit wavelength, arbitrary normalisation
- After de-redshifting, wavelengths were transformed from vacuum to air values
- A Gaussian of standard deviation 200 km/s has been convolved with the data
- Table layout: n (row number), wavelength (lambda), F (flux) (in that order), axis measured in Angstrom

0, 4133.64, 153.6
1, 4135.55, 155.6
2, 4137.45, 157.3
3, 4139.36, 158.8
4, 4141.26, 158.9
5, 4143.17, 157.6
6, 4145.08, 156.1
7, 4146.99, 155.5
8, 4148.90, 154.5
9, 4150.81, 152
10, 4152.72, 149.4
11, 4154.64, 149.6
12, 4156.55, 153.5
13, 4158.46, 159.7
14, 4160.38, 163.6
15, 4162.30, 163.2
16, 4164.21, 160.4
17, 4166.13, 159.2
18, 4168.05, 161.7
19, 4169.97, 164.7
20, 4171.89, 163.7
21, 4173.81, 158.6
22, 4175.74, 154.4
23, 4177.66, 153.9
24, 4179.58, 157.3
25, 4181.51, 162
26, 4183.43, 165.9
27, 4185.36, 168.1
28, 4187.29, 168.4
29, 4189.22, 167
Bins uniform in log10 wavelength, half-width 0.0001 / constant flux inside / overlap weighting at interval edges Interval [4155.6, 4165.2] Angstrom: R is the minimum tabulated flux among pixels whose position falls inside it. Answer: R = 153.5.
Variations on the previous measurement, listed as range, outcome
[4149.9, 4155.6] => 149.4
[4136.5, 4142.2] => 157.3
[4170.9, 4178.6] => 153.9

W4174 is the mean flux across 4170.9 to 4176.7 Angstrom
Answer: 159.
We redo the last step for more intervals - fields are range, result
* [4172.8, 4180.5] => 156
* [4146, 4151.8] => 154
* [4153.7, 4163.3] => 158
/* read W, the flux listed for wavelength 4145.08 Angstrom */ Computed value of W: 156.1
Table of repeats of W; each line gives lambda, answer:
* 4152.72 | 149.4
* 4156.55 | 153.5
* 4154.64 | 149.6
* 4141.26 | 158.9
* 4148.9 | 154.5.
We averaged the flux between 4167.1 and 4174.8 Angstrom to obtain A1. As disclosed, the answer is 162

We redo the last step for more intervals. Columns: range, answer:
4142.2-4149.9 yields 156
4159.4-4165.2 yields 162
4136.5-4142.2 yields 158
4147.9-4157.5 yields 152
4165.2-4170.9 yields 162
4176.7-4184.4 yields 160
